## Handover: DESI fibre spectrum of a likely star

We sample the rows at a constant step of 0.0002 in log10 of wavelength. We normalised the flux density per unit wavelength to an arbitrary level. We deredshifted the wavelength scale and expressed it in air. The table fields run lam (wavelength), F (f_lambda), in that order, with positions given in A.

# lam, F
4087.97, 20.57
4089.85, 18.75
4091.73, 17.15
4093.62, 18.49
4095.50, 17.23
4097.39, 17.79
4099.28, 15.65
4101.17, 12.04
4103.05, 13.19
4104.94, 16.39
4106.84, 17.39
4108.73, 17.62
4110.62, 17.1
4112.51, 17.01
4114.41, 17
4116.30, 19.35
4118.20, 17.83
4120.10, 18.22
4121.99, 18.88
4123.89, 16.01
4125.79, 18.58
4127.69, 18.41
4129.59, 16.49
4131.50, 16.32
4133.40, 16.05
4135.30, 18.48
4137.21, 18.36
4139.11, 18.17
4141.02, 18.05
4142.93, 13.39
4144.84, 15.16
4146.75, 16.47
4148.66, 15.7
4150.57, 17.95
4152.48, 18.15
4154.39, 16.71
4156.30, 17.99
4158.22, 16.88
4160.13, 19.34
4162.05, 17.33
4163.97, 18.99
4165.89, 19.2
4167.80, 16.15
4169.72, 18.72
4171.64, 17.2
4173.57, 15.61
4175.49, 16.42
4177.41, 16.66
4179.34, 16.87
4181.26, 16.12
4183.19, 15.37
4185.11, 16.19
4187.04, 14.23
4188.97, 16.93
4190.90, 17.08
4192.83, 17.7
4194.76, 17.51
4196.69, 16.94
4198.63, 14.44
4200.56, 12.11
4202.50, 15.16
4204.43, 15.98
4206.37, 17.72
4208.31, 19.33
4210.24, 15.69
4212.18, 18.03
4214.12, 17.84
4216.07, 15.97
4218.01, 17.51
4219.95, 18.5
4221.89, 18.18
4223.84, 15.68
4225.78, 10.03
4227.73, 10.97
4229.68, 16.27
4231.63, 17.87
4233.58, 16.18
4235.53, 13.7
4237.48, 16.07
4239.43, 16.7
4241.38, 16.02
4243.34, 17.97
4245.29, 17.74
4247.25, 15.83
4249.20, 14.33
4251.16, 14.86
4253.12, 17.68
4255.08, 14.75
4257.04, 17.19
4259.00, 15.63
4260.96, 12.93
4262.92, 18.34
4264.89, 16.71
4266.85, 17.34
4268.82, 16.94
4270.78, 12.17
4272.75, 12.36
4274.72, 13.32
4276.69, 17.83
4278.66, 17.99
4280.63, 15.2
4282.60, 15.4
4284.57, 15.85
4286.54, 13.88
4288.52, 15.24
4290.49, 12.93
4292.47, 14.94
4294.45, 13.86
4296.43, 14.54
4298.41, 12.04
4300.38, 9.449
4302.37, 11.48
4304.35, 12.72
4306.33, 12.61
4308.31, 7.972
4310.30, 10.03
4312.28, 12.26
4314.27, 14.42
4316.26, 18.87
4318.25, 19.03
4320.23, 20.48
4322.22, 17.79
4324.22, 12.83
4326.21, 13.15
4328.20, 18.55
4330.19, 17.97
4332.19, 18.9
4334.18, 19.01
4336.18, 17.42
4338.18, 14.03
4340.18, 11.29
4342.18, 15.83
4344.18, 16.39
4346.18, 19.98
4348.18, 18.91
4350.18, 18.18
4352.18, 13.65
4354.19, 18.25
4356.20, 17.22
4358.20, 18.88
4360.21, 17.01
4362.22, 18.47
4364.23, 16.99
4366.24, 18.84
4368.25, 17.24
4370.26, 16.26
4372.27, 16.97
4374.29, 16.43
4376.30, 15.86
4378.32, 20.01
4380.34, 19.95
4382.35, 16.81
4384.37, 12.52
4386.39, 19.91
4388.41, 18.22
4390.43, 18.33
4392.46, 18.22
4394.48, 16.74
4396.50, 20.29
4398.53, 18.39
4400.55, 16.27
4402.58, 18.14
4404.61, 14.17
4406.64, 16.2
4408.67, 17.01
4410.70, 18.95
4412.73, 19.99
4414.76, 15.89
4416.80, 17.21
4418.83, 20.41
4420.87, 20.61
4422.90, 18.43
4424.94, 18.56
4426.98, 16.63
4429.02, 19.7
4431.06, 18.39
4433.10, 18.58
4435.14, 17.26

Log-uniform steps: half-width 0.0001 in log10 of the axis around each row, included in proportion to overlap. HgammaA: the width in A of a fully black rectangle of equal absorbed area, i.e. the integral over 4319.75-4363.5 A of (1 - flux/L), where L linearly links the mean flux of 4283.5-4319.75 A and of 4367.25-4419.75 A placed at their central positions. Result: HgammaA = -4.8 A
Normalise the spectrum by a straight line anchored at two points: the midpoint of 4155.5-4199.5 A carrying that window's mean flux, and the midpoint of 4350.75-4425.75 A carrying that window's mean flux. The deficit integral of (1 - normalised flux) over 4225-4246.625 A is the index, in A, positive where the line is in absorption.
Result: 2.1 A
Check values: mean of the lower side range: 16.9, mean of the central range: 15.5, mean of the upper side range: 17.7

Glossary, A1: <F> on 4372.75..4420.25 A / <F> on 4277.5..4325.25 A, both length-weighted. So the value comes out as 1.24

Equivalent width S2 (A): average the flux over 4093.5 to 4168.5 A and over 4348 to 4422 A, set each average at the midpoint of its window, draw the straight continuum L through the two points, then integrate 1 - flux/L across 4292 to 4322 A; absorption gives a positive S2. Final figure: 6.44 A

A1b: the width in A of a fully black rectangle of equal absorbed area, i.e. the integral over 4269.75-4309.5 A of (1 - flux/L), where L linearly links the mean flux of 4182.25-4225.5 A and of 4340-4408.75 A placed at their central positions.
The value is 7.8 A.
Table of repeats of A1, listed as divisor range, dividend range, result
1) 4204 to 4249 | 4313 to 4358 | 1.04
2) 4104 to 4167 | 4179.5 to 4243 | 0.92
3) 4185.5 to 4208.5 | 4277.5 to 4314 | 0.82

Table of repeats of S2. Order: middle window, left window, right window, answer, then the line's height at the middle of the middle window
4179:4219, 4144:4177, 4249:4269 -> 1.0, 16.8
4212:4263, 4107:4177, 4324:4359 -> 3.4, 17.1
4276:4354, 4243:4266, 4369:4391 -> 7.0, 16.7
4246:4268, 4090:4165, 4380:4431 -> 1.9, 17.5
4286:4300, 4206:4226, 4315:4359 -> 2.7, 17.1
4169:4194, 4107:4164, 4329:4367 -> 1.2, 17.3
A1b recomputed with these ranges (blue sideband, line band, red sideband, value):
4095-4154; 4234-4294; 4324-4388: 5.0 A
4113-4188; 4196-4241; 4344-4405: 3.5 A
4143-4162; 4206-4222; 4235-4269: -1.1 A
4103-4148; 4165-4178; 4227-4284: -0.4 A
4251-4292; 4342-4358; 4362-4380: -0.4 A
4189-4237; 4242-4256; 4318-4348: 0.1 A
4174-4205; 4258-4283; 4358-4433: 1.7 A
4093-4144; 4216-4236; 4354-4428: 2.0 A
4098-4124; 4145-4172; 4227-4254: -1.9 A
